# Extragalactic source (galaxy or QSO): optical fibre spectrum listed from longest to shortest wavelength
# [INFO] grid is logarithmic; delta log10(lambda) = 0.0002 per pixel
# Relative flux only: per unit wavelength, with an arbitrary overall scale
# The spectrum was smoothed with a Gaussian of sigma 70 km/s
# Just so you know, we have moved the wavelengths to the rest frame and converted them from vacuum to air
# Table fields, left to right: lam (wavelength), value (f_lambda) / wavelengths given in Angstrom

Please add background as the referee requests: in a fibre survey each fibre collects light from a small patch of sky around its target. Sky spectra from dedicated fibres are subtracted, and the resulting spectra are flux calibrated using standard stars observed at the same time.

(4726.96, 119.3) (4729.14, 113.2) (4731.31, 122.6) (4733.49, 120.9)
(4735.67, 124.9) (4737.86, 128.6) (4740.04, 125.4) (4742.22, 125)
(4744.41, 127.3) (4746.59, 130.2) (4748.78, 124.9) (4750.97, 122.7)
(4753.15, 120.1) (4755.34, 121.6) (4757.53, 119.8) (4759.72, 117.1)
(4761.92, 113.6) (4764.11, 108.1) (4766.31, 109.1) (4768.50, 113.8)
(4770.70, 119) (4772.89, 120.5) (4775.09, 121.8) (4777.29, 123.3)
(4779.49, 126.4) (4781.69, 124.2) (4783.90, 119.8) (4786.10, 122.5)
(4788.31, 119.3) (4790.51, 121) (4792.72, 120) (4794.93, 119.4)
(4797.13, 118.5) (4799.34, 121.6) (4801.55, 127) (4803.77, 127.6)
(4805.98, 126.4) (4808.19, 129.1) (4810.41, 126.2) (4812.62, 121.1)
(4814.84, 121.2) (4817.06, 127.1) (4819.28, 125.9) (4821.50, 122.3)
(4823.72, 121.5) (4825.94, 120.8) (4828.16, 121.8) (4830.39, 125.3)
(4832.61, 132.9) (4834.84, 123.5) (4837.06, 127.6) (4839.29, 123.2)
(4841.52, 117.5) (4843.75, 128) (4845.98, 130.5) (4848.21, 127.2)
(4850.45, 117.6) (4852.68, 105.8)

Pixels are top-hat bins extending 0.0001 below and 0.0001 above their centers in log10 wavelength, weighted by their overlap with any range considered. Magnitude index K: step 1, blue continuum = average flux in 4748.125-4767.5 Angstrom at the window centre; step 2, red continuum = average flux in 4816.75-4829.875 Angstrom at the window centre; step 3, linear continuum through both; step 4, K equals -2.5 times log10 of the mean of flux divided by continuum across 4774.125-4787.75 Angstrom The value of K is -0.031 mag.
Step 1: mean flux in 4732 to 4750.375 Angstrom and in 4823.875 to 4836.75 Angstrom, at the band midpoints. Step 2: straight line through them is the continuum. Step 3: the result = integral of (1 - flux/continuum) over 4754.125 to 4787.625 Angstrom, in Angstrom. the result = 1.8 Angstrom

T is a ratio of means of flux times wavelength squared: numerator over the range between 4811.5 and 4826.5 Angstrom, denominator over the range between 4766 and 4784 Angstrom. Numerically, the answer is 1.0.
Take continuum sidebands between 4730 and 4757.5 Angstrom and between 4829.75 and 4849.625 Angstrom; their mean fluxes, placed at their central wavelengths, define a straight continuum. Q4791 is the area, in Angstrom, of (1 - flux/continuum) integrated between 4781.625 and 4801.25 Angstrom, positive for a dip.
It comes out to 0.7 Angstrom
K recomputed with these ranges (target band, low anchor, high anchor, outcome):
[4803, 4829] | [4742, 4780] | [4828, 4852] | -0.01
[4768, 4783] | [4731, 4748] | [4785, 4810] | 0.02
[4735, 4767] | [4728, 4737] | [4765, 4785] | -0.01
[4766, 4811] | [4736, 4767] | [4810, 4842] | 0.01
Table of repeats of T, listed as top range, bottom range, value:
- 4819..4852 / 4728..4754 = 1.04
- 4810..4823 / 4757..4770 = 1.12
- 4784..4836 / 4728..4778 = 1.05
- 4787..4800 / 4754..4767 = 1.06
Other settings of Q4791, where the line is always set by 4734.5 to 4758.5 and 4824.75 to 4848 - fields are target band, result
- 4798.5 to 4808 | -0.1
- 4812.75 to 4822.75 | 0.1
